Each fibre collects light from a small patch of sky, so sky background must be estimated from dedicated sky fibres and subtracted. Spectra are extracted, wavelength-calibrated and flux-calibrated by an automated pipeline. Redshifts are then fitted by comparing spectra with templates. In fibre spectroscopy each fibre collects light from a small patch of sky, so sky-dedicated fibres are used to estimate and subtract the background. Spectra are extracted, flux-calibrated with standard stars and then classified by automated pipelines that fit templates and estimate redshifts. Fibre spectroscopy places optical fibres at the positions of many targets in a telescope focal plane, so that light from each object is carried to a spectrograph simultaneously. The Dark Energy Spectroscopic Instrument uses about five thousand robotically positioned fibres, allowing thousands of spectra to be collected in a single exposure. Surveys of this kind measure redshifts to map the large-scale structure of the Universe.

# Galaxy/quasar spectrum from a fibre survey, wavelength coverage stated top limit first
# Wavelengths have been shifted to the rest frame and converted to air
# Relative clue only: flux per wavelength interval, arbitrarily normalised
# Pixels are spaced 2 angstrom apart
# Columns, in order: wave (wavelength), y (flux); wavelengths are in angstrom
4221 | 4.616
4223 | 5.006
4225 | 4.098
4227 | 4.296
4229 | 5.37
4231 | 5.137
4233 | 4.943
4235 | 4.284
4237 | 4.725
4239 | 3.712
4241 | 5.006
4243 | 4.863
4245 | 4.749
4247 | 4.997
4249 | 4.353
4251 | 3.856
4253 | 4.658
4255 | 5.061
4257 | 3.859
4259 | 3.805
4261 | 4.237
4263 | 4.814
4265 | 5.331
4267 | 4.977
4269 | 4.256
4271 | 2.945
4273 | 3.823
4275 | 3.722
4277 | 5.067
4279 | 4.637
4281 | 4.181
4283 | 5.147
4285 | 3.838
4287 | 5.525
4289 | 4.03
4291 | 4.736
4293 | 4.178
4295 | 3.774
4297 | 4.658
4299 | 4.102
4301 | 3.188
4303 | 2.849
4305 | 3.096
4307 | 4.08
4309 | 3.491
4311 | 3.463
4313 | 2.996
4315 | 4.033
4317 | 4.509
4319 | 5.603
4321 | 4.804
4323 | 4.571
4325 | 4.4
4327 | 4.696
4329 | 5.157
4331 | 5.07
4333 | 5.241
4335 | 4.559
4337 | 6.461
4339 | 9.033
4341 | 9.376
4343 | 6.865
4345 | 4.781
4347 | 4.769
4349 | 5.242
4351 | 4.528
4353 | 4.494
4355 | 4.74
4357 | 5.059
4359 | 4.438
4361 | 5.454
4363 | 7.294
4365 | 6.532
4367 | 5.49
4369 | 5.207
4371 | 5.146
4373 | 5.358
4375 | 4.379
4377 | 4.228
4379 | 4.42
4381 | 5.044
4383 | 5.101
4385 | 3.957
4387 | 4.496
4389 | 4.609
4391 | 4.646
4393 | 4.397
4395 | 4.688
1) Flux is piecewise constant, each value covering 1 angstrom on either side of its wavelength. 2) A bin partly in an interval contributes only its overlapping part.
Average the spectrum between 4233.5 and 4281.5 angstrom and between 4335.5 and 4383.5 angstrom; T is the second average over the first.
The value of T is 1.3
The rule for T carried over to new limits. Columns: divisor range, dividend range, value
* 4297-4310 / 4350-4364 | 1.45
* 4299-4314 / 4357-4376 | 1.62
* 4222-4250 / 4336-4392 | 1.15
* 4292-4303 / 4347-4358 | 1.24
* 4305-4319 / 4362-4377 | 1.44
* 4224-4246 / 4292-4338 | 0.92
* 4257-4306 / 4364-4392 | 1.17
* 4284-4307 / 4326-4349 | 1.49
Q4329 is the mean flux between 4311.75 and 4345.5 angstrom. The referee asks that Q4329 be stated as 5.42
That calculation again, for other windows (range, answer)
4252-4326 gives 4.23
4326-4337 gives 5.08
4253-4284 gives 4.4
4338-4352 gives 6.37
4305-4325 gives 4.13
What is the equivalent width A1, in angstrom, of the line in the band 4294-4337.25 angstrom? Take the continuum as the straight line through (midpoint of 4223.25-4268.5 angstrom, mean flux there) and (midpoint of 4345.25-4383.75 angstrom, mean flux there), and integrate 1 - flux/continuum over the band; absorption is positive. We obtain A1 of 5.5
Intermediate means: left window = 4.6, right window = 5.09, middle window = 4.27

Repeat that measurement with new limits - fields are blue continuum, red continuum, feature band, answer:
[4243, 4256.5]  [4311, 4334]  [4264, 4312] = 4.89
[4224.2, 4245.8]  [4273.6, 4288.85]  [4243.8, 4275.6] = 1.68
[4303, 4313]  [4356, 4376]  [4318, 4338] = -4.62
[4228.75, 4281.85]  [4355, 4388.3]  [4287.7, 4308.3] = 3.56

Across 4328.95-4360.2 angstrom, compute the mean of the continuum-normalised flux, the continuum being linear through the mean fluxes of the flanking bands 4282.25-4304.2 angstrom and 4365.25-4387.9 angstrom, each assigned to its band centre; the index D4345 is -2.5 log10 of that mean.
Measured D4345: -0.22 mag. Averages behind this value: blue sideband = 4.16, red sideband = 4.86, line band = 5.63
